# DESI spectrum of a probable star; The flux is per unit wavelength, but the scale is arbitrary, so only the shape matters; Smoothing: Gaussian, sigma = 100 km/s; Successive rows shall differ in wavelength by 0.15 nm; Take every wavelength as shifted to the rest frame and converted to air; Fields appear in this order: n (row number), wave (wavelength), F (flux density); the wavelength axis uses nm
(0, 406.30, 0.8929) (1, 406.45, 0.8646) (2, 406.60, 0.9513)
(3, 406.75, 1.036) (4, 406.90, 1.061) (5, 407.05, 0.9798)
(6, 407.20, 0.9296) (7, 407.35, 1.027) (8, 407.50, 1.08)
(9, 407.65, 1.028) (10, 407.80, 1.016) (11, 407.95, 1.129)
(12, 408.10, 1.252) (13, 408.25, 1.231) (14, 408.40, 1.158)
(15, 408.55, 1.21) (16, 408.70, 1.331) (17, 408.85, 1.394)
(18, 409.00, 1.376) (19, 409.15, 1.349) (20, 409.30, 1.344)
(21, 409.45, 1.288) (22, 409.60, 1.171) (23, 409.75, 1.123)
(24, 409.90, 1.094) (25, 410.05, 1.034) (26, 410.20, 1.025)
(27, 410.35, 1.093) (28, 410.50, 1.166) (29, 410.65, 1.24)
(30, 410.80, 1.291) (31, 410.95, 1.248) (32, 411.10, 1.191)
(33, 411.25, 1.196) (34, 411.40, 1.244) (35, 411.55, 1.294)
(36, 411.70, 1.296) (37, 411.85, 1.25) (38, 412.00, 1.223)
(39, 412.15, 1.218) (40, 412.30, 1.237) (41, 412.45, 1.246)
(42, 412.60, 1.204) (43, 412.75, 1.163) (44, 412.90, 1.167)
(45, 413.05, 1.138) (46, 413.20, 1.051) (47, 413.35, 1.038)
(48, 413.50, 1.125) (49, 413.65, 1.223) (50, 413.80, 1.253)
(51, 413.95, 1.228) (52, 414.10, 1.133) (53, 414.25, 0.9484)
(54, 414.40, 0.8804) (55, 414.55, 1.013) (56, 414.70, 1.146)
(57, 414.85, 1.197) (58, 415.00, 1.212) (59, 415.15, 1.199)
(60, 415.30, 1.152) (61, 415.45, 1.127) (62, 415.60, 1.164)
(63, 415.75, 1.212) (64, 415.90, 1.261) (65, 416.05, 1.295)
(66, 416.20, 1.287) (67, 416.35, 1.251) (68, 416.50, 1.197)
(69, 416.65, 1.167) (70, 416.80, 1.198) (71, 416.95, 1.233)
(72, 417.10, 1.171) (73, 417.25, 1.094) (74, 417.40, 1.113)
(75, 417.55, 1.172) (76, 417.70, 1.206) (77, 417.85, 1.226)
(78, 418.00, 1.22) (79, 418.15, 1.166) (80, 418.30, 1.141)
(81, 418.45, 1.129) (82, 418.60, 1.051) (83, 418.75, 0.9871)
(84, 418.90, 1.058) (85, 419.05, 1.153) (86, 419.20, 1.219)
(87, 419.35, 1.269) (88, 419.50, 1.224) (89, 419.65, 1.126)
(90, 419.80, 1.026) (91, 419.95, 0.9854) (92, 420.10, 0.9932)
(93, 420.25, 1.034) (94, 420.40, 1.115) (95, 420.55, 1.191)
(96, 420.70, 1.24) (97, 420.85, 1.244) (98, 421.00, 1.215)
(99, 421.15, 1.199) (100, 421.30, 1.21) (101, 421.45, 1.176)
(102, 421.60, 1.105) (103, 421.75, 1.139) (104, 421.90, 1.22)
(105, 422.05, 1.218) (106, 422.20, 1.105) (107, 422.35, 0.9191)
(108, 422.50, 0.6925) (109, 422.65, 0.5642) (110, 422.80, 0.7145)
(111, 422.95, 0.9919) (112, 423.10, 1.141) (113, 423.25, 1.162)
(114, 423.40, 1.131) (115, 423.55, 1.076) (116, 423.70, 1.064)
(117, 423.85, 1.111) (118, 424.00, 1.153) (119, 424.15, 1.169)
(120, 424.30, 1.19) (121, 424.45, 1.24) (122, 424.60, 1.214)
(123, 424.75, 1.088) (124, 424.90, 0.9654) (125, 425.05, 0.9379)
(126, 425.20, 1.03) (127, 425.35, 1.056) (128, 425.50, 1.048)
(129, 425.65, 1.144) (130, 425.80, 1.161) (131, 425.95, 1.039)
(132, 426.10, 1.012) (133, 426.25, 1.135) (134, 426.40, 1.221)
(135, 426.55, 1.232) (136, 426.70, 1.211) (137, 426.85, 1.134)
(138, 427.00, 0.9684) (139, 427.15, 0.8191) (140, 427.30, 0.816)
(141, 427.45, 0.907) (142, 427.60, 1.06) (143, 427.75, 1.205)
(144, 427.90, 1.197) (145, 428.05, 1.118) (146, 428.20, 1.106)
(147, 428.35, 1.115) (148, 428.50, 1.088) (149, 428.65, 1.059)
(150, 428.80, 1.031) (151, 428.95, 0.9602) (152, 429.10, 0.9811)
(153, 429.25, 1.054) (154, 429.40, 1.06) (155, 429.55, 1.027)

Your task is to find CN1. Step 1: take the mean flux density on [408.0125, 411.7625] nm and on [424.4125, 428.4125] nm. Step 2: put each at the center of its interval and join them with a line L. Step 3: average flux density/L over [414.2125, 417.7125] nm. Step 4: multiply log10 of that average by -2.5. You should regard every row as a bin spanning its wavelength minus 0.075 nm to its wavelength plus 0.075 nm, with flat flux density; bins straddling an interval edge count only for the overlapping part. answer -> 0.01 mag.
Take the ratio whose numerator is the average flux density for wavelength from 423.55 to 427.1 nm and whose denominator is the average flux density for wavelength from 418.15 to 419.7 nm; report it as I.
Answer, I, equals 0.97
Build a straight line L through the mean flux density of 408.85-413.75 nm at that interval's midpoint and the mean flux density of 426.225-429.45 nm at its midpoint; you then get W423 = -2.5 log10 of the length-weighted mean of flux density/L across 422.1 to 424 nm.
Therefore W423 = 0.13 mag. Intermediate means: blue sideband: 1.2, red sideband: 1.07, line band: 0.983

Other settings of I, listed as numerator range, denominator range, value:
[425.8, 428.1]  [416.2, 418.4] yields 0.91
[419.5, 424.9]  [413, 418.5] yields 0.94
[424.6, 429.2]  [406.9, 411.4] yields 0.91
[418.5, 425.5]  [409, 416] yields 0.92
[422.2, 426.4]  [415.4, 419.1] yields 0.89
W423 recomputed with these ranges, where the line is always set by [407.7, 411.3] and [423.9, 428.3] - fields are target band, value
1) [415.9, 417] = -0.071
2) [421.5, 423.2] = 0.132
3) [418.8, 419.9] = -0.009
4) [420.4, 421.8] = -0.060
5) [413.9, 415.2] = 0.065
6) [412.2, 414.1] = 0.007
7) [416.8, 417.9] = -0.022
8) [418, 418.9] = 0.039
